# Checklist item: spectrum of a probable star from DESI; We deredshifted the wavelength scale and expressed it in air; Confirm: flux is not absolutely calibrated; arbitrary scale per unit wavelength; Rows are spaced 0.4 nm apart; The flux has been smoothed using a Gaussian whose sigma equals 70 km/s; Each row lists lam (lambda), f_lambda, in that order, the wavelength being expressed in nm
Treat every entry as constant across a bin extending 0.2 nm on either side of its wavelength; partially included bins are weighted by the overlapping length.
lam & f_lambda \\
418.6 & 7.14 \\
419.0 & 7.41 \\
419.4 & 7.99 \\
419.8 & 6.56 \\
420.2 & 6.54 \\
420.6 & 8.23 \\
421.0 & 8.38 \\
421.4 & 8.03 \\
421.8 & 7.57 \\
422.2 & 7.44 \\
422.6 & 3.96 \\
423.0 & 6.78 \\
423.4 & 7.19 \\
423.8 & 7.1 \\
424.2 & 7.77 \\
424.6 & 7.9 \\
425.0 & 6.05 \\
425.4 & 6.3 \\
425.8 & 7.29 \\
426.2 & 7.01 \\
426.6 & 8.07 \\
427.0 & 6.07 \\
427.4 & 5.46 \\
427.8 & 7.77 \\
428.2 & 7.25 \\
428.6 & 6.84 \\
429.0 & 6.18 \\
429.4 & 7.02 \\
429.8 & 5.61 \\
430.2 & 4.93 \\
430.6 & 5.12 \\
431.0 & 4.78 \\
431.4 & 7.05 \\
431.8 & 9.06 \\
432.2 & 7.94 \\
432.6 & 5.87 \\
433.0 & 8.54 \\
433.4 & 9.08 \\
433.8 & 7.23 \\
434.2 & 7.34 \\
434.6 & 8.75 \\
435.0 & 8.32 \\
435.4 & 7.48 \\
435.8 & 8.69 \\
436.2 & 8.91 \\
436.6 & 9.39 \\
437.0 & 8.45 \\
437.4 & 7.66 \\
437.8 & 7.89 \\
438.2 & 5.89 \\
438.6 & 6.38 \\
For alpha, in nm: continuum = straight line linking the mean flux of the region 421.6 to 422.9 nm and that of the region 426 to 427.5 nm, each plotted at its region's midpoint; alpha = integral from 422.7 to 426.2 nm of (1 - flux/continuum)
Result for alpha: -0.22 nm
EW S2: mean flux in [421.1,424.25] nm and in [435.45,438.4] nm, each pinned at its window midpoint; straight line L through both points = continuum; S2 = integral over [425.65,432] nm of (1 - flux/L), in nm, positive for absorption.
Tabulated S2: 0.74 nm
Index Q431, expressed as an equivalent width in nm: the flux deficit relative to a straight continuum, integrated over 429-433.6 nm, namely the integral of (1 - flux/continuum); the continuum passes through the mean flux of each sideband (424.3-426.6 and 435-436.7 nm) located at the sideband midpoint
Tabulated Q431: 0.65 nm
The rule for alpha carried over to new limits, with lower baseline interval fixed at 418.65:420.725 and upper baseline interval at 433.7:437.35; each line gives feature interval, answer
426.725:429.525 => 0.41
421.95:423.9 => 0.26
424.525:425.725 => 0.15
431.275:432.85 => 0.10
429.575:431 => 0.50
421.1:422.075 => -0.05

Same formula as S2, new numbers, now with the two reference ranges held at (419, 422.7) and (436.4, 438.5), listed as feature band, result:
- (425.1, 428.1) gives 0.25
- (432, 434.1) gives -0.02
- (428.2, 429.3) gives 0.12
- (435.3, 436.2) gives -0.07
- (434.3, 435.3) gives -0.08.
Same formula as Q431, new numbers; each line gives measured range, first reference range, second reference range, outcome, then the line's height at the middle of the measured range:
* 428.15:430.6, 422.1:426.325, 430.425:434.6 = 0.32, 7.1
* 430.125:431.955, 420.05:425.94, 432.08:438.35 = 0.35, 7.68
